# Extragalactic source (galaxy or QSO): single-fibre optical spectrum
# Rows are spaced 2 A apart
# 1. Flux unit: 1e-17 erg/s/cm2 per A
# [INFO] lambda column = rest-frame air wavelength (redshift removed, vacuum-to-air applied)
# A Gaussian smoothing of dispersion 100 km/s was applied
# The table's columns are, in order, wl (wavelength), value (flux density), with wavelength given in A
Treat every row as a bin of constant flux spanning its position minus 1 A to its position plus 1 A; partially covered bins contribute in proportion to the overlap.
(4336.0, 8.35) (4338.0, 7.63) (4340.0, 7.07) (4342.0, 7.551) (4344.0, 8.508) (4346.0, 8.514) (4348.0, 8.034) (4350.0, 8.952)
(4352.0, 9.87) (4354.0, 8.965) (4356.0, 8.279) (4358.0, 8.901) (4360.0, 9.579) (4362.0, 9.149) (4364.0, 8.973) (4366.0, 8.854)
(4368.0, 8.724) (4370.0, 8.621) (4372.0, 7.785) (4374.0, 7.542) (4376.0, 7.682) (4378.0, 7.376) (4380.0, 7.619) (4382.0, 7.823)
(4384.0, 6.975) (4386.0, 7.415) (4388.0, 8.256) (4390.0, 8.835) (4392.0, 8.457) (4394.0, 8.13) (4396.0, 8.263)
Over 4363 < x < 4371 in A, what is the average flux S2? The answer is 8.79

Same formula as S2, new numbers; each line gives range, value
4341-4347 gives 8.19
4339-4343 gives 7.31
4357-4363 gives 9.21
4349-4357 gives 9.02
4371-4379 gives 7.6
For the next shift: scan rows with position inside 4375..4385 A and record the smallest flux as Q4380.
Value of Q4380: 6.975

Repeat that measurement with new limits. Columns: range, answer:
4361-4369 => 8.724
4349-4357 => 8.279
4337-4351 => 7.07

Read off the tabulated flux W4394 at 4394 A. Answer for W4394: 8.13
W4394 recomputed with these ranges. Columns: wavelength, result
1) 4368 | 8.724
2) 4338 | 7.63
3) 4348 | 8.034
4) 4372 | 7.785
